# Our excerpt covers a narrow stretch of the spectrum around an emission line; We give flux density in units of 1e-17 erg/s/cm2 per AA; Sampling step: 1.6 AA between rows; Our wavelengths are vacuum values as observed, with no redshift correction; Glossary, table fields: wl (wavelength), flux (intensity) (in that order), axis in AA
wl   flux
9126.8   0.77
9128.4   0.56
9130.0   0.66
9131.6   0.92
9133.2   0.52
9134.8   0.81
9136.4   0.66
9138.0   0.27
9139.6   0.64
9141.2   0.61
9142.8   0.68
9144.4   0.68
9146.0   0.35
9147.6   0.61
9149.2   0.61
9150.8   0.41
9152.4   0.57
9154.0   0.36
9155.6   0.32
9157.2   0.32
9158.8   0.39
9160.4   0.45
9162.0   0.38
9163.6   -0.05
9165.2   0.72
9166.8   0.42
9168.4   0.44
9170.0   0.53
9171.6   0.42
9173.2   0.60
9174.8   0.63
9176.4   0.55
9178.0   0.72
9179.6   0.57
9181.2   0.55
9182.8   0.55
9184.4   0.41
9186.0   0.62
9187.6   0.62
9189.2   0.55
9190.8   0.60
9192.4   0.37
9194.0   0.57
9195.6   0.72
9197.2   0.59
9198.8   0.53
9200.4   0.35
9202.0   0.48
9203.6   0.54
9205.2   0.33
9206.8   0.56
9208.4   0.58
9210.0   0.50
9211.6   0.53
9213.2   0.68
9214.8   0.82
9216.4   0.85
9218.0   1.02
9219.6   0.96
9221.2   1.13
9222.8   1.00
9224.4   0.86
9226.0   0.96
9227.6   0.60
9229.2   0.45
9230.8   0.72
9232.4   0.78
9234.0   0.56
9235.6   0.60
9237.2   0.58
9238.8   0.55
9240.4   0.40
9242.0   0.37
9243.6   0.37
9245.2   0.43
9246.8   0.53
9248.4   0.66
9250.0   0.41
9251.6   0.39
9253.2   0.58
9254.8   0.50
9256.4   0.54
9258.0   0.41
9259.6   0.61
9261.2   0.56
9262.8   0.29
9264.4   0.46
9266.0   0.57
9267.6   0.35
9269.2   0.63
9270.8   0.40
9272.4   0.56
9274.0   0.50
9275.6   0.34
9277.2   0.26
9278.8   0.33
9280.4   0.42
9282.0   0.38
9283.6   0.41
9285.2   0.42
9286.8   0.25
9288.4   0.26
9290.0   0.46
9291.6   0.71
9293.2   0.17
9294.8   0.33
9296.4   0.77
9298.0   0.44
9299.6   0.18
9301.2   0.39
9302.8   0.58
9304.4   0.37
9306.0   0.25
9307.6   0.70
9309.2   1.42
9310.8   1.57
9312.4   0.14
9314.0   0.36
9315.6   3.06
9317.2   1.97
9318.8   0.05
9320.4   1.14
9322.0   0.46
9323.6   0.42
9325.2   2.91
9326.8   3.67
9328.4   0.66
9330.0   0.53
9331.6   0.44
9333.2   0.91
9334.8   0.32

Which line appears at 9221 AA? [O III] 5007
